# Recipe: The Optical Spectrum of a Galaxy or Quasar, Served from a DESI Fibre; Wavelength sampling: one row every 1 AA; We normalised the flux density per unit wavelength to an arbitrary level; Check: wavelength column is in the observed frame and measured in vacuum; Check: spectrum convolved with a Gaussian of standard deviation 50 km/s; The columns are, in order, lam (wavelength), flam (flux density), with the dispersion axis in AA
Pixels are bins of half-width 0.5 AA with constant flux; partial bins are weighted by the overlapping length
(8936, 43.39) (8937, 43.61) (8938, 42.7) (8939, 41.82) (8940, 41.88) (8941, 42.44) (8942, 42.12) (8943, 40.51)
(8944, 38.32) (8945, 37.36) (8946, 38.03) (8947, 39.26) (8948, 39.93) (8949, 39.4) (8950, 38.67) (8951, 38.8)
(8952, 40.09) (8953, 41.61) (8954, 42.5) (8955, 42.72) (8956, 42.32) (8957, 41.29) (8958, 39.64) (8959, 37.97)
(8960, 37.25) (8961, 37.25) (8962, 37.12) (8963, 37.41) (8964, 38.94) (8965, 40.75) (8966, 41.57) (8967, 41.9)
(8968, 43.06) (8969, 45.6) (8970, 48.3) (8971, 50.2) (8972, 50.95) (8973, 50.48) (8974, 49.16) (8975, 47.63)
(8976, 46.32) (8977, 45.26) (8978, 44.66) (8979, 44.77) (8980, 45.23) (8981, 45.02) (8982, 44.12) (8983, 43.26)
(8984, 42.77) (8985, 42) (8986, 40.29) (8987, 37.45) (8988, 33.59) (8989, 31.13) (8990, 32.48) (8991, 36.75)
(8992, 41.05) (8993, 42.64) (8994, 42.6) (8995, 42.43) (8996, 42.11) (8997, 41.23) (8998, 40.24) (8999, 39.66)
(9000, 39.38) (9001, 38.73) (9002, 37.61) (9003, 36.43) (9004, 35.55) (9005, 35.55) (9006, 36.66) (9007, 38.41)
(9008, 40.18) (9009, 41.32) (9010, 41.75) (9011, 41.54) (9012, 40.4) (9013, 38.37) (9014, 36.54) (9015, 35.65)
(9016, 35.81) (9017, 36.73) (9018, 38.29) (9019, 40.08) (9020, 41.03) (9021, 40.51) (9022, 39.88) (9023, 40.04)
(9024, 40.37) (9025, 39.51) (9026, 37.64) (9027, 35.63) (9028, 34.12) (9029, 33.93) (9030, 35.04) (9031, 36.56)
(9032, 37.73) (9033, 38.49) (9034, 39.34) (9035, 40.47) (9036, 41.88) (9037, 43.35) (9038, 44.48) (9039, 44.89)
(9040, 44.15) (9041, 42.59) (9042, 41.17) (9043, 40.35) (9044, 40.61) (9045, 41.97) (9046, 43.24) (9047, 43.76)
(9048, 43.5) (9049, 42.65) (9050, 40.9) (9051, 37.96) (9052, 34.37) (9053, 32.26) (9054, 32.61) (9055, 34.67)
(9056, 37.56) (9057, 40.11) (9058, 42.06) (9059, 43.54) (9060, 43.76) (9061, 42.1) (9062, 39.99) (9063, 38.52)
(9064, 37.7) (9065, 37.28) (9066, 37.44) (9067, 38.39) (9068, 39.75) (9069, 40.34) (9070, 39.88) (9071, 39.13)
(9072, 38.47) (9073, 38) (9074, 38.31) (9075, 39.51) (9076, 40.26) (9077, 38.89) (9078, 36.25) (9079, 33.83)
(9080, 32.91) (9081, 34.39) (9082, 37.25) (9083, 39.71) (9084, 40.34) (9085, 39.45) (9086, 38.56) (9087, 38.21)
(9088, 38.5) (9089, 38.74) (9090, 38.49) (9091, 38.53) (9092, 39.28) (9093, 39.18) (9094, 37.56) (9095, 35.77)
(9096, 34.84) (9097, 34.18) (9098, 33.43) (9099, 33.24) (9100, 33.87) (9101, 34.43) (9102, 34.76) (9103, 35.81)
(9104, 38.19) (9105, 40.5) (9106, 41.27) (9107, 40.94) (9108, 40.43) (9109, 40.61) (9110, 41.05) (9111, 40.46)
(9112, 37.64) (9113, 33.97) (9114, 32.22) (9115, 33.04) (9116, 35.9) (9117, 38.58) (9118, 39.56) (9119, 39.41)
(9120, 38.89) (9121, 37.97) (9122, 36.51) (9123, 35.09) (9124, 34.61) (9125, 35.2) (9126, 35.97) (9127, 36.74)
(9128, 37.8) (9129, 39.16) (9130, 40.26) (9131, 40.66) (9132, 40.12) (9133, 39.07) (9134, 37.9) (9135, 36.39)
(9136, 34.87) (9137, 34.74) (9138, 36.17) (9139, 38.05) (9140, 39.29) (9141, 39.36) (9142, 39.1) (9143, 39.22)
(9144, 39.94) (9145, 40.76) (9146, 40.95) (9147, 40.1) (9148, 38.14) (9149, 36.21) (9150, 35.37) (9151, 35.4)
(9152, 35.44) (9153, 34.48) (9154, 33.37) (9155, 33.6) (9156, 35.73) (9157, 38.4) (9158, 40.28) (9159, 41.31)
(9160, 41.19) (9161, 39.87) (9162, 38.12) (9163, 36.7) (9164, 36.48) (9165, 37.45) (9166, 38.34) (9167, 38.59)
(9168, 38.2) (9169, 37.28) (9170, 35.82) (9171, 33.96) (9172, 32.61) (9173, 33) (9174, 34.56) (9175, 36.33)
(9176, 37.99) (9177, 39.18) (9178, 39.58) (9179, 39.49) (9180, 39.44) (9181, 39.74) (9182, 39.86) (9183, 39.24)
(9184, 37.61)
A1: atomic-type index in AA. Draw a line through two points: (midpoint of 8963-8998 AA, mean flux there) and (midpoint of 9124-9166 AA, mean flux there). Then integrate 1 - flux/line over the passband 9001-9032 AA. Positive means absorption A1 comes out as 2.7 AA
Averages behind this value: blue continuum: 42.7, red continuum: 37.8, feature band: 38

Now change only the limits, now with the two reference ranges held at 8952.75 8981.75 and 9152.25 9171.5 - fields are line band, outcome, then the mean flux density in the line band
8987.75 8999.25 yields 1.0 AA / 38.9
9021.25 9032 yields 1.1 AA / 37.4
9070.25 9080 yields 0.5 AA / 37.9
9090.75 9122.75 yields 1.5 AA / 37.2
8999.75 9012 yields 1.0 AA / 38.7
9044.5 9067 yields 0.7 AA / 39.4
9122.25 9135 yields 0.2 AA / 37.6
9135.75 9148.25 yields -0.2 AA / 38.6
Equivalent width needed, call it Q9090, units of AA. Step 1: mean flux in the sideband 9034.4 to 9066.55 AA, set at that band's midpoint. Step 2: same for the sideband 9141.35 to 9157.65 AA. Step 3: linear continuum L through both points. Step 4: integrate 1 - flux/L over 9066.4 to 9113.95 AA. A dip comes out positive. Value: 1.67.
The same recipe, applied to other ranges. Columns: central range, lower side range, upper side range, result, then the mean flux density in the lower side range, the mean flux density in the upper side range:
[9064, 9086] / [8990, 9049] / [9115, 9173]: 0.3 AA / 39.6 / 37.5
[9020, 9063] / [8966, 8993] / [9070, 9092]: 0.3 AA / 43.2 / 38.1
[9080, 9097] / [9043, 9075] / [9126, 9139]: 0.4 AA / 39.4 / 37.8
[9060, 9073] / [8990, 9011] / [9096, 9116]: -0.5 AA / 39.4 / 36.8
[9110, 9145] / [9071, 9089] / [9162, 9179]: -0.3 AA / 37.9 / 36.8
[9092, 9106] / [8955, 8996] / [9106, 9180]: 0.9 AA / 42.1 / 37.6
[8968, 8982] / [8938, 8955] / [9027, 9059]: -2.4 AA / 40.3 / 39.6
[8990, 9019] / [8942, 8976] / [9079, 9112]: 1.0 AA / 41.8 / 37.6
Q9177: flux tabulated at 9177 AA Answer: 39.18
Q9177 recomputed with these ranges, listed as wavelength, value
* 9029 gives 33.93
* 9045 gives 41.97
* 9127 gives 36.74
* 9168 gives 38.2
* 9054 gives 32.61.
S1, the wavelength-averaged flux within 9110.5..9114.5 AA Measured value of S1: 36.1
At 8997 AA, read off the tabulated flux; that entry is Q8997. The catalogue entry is 41.23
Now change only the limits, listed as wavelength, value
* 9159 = 41.31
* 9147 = 40.1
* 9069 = 40.34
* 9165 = 37.45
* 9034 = 39.34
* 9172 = 32.61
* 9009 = 41.32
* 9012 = 40.4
